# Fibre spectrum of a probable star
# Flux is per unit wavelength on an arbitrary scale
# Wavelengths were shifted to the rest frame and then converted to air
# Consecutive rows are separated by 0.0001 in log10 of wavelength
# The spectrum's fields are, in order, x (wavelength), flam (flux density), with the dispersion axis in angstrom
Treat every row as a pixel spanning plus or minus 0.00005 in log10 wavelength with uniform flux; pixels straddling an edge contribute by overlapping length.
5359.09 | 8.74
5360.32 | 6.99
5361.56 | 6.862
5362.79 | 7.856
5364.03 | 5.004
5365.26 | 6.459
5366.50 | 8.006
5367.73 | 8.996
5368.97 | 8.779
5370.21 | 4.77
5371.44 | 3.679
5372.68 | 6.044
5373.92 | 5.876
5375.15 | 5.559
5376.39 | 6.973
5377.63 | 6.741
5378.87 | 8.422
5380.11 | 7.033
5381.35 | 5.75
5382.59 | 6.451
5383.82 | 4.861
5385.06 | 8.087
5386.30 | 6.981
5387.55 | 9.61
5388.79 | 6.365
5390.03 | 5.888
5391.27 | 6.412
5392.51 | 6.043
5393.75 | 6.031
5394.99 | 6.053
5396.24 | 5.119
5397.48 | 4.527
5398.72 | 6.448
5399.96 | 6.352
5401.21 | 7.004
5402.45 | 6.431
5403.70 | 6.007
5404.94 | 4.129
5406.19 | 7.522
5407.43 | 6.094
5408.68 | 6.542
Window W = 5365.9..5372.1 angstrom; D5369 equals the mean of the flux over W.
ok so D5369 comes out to 6.84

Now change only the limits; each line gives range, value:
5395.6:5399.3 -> 5.35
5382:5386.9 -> 6.61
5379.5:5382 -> 6.39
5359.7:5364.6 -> 6.69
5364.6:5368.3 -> 7.78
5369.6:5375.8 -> 5.2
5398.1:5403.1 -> 6.55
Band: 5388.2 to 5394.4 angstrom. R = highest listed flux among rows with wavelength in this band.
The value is 6.412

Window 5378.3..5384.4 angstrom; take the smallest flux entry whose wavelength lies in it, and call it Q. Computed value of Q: 4.861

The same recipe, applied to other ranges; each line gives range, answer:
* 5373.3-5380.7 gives 5.559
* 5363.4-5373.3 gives 3.679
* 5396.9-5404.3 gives 4.527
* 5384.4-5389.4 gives 6.365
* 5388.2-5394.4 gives 5.888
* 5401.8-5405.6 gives 4.129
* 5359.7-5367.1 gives 5.004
